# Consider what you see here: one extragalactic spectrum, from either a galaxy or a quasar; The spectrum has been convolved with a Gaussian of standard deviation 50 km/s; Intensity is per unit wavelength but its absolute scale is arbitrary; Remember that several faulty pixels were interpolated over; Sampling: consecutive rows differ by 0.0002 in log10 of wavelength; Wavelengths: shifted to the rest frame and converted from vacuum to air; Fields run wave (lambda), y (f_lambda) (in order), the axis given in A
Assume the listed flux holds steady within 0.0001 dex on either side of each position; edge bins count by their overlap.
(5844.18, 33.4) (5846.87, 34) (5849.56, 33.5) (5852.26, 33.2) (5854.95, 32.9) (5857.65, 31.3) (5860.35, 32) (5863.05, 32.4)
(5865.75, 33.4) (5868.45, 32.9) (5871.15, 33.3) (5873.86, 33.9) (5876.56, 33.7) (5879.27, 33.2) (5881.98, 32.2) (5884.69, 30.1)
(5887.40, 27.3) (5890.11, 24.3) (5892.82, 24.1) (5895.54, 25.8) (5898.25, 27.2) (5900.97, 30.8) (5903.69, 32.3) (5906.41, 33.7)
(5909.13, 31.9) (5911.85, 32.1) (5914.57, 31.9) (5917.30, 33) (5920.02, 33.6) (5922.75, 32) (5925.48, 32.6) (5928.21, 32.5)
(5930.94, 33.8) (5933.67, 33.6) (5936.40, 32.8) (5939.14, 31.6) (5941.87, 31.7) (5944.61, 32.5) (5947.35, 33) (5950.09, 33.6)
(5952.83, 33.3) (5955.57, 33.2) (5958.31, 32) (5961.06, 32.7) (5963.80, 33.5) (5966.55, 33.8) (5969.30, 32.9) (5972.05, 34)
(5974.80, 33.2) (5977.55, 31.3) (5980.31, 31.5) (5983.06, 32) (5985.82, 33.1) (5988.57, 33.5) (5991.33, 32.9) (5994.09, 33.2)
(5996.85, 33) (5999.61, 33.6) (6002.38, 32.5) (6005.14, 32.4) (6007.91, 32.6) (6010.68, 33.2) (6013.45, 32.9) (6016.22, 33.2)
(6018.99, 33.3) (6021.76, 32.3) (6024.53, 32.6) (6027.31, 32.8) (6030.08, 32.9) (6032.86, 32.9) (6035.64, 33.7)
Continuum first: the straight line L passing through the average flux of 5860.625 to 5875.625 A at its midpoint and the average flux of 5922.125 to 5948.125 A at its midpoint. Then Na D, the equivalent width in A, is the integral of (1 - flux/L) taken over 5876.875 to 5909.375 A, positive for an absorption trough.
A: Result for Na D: 3.4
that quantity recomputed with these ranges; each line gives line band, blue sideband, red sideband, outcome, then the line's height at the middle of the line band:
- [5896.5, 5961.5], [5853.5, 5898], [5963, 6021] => -1.27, 31.7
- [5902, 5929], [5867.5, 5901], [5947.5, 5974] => -1.15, 31.2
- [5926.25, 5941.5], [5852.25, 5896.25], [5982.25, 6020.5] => -0.42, 31.9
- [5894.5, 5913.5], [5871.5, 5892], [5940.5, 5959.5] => 0.42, 31.3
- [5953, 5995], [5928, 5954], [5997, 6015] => 0.00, 32.9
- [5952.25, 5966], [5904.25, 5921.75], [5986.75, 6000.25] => 0.01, 33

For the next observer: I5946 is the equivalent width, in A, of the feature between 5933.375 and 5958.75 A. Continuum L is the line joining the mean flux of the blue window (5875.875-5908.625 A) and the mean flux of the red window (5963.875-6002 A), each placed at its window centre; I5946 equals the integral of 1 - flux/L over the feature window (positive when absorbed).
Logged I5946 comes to -0.9 A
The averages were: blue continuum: 29.5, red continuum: 32.9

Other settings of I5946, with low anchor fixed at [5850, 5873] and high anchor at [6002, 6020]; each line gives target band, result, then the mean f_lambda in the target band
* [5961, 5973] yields -0.2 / 33.4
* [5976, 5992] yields 0.2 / 32.4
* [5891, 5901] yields 2.0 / 26.3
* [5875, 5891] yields 1.2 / 30.4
